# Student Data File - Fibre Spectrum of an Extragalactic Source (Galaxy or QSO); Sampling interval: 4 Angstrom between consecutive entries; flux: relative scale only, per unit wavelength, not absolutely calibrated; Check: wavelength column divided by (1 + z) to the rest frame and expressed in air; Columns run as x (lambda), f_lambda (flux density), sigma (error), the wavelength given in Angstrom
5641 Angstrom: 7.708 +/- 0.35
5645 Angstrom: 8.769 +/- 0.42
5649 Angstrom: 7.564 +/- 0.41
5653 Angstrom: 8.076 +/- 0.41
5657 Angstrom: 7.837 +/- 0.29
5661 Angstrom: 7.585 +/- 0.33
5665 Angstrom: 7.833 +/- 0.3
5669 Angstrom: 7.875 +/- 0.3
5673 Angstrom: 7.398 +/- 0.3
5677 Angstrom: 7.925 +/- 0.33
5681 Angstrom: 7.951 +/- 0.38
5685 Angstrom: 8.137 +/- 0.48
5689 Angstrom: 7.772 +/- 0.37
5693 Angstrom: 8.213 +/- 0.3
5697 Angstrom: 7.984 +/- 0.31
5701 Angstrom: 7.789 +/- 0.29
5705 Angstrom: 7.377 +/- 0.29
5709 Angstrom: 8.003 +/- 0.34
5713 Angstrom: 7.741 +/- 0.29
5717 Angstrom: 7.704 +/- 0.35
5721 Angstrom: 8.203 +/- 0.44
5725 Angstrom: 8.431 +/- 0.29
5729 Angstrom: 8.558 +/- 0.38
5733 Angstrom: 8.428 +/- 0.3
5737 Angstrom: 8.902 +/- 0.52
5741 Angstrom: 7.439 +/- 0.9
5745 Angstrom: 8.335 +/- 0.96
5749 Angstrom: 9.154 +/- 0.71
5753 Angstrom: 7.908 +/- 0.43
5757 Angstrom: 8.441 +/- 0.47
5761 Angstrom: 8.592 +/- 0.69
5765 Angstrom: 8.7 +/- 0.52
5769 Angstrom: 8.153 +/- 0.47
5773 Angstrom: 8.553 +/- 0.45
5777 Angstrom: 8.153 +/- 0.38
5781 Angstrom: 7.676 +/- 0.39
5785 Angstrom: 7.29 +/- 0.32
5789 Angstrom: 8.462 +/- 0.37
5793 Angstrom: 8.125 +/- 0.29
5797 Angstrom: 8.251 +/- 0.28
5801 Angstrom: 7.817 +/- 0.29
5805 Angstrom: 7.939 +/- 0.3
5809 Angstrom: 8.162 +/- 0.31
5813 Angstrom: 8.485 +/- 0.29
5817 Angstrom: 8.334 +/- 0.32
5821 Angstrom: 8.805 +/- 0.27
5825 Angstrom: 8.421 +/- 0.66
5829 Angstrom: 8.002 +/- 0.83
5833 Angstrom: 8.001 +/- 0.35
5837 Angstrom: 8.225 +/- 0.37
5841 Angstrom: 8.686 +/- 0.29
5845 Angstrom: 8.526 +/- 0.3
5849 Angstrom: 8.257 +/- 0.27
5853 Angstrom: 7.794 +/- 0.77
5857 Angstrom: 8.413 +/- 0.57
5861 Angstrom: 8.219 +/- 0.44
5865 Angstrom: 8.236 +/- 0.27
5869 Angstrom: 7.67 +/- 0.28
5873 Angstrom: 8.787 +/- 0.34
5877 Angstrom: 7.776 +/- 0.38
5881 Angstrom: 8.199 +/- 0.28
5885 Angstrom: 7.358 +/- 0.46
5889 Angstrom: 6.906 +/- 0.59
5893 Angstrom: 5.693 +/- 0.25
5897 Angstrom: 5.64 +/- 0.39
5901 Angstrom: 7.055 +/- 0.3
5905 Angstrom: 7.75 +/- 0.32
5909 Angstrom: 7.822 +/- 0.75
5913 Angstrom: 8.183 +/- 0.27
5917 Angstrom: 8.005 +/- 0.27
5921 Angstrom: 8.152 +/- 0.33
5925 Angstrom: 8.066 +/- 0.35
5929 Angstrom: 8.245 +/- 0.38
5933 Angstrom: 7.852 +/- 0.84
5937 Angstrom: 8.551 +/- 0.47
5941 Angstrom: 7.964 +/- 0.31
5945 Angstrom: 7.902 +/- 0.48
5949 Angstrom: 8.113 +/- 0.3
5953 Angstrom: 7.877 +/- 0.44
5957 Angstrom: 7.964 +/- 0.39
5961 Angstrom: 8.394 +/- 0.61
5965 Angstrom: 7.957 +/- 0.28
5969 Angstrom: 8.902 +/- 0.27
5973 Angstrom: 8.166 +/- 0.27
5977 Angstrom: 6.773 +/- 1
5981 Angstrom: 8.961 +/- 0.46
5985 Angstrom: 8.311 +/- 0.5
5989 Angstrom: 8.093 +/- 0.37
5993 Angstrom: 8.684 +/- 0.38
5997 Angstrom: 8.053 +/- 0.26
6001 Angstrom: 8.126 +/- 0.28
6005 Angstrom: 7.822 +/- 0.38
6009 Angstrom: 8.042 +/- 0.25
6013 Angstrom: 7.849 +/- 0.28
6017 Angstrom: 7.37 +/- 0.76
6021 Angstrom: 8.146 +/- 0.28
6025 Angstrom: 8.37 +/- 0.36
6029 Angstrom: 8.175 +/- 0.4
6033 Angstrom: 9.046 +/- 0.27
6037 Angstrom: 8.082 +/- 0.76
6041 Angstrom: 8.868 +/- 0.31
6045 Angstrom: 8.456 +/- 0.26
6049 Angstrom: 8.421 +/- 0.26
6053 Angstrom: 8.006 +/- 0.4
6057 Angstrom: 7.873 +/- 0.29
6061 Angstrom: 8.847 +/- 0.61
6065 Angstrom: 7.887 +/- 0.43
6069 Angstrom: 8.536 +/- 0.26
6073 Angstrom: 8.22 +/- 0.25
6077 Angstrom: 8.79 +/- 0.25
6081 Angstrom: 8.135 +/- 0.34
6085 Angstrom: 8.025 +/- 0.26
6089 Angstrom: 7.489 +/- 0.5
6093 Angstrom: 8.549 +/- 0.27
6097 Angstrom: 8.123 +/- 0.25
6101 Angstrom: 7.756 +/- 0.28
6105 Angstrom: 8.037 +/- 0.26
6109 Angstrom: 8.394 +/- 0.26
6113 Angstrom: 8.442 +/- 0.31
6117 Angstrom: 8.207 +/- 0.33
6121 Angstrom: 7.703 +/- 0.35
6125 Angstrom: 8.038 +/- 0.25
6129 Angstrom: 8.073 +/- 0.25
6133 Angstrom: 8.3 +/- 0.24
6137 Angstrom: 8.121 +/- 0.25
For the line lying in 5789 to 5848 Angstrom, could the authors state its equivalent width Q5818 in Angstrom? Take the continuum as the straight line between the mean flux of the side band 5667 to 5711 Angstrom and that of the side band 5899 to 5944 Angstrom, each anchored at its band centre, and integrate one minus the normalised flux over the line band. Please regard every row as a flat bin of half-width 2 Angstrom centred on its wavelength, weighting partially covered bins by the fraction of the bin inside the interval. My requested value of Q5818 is -2.7 Angstrom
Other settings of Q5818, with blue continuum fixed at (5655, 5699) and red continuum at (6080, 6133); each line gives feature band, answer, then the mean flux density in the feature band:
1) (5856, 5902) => 2.8 Angstrom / 7.49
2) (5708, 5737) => -1.2 Angstrom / 8.21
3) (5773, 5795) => -0.2 Angstrom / 8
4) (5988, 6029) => -0.1 Angstrom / 8.06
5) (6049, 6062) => -0.3 Angstrom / 8.22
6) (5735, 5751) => -1.1 Angstrom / 8.46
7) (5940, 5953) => 0.0 Angstrom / 7.98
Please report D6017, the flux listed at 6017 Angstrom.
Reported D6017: 7.37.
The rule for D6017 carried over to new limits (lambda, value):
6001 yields 8.126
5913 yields 8.183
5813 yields 8.485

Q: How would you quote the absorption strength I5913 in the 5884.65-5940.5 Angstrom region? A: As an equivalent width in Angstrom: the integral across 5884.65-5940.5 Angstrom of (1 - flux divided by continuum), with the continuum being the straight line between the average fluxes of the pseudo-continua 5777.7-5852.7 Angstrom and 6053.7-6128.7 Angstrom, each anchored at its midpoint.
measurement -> 4.37 Angstrom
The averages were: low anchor 8.18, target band 7.54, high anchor 8.16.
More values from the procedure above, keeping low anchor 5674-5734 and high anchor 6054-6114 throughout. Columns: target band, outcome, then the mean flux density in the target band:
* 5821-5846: -0.85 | 8.34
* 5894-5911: 2.34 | 6.99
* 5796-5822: -0.59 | 8.24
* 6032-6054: -0.80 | 8.48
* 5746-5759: -0.75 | 8.49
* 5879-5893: 1.49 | 7.23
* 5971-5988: 0.19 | 8.06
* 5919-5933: 0.01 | 8.11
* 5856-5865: -0.23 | 8.29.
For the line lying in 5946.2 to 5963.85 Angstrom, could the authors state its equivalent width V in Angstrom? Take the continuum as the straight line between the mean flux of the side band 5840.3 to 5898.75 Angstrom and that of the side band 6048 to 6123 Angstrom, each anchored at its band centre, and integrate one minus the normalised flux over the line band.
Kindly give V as -0.4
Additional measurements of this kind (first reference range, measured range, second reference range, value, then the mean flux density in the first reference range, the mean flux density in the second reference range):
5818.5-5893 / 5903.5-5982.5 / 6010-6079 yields 0.9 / 8.06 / 8.29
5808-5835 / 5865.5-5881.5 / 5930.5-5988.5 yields 0.3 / 8.32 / 8.12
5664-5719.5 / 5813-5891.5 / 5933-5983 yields -1.2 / 7.84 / 8.12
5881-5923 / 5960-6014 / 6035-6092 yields -2.4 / 7.3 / 8.26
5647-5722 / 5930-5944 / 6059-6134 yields -0.1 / 7.84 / 8.19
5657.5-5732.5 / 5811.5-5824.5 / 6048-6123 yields -0.9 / 7.92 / 8.18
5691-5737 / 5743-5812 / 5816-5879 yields -0.5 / 8.08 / 8.26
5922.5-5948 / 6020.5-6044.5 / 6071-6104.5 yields -1.0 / 8.1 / 8.13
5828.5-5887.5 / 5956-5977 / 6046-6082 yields 0.2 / 8.14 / 8.31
